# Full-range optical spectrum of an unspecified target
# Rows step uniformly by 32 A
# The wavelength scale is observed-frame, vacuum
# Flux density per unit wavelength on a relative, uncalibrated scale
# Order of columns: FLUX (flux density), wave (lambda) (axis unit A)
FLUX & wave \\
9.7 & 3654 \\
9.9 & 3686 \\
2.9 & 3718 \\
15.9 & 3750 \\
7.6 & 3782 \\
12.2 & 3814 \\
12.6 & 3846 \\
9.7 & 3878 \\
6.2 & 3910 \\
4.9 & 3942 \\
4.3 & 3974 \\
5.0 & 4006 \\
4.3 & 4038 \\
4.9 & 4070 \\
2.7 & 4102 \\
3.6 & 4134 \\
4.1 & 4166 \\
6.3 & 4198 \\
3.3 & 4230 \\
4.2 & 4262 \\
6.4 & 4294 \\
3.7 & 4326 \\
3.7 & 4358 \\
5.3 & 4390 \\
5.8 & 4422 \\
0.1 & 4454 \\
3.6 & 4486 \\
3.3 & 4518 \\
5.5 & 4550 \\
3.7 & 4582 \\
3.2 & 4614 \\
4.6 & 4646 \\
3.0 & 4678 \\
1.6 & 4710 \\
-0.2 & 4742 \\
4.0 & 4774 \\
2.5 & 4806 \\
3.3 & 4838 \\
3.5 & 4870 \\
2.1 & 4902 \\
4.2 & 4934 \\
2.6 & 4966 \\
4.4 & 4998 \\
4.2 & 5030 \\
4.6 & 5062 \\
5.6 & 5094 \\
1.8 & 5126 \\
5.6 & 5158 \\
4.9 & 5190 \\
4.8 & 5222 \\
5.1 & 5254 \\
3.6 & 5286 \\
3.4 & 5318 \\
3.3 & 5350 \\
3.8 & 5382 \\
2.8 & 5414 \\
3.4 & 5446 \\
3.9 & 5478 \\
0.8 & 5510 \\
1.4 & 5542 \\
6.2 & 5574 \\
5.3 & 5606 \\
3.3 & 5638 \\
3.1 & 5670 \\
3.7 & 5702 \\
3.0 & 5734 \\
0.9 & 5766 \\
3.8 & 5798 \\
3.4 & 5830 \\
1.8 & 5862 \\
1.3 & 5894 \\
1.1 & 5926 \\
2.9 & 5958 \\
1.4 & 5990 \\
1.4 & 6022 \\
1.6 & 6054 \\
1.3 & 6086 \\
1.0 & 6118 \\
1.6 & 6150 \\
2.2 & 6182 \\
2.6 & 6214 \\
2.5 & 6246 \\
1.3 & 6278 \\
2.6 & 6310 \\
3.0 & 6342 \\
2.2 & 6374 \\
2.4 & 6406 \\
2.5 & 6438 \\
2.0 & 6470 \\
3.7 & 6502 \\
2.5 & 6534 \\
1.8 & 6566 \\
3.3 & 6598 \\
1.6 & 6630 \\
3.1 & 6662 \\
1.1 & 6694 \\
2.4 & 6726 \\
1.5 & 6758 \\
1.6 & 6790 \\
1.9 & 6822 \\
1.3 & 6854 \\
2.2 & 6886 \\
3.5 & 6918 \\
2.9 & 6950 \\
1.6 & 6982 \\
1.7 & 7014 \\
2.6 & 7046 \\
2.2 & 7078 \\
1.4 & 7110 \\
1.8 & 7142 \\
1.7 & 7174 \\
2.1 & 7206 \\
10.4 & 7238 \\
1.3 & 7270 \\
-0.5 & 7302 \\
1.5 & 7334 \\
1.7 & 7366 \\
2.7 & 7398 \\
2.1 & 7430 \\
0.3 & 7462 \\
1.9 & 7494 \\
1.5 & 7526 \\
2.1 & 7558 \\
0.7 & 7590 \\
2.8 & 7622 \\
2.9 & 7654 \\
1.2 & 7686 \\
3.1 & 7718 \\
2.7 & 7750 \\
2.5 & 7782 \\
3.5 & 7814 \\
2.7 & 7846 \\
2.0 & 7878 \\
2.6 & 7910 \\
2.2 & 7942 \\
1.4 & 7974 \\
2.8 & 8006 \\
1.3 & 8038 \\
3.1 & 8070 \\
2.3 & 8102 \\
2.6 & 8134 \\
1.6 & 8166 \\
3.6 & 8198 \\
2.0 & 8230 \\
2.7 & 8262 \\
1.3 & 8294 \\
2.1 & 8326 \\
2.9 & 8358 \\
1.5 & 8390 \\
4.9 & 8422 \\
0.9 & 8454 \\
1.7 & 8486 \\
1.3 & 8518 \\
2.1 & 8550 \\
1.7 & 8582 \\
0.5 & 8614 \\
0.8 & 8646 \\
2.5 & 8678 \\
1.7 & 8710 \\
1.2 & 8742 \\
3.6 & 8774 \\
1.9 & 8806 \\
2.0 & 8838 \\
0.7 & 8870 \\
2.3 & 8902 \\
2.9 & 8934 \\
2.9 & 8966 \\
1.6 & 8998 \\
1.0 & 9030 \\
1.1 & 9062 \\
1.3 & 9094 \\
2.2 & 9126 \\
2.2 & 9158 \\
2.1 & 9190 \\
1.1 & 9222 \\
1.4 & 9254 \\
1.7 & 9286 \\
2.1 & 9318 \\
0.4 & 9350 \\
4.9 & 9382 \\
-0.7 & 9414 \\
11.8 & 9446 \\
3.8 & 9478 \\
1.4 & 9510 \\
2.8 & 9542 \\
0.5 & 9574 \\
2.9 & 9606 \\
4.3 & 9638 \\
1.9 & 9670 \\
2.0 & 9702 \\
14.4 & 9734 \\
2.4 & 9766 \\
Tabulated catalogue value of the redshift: 0.94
